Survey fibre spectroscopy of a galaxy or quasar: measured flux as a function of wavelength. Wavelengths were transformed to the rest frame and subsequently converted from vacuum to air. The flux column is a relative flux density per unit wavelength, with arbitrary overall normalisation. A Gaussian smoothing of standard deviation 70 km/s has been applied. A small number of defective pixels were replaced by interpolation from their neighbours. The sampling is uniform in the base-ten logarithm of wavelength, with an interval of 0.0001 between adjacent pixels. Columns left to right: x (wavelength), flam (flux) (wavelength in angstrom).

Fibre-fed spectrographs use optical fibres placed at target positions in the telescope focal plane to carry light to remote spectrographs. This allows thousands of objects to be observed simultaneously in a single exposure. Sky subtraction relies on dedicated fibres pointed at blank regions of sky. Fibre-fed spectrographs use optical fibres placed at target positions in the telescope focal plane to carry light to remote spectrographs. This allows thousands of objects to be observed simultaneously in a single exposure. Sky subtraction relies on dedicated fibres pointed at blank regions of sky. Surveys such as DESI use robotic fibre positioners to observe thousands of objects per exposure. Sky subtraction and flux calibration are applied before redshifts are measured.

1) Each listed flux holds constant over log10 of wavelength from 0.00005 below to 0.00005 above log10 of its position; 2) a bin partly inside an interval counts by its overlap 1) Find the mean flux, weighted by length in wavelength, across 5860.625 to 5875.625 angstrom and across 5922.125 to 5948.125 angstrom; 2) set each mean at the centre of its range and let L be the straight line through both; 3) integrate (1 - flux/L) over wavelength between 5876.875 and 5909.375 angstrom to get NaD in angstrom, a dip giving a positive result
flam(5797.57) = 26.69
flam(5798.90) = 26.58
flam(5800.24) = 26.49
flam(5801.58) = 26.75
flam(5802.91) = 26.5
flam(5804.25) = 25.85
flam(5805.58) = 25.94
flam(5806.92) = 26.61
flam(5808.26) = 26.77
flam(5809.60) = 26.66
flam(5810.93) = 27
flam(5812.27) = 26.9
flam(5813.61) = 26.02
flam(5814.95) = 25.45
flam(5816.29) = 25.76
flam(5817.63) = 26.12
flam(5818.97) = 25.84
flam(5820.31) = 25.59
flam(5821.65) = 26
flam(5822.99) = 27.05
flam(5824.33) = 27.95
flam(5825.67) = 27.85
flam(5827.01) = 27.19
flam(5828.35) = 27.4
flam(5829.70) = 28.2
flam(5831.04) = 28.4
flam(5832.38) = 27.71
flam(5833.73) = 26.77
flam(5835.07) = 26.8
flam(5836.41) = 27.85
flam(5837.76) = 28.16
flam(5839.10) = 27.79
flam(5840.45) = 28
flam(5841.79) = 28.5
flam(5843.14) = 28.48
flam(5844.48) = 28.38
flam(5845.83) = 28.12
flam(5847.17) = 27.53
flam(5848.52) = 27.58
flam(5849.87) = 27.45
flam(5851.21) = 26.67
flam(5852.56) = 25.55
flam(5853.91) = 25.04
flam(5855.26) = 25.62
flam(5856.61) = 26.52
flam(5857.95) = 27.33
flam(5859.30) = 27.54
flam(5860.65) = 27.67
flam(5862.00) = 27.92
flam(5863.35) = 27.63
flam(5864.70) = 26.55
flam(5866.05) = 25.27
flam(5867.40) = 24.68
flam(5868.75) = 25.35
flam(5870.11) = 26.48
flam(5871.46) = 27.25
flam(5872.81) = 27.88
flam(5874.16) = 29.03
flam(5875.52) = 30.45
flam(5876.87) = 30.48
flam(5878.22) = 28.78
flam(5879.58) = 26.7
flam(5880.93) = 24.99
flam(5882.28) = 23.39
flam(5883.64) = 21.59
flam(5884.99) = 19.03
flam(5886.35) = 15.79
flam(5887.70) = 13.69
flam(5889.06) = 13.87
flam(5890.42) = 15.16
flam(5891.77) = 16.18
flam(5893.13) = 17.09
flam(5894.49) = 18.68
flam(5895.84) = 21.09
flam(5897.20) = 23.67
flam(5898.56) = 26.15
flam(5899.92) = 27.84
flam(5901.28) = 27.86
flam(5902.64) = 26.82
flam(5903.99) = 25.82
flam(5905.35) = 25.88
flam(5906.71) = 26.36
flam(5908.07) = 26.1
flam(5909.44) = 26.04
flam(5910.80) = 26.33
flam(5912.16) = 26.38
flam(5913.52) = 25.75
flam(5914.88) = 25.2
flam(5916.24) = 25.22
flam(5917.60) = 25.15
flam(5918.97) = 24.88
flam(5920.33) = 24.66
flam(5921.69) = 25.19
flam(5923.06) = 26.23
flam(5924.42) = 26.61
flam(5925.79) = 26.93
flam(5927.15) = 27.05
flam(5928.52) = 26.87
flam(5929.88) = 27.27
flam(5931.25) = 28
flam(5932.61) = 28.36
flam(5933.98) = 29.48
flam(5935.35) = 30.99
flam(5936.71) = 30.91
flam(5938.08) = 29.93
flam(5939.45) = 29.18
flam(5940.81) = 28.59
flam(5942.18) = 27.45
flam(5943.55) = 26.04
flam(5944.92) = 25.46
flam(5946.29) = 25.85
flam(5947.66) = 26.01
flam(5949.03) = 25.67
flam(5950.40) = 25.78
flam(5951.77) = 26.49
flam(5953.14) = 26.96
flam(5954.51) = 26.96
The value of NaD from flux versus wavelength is 5.7 angstrom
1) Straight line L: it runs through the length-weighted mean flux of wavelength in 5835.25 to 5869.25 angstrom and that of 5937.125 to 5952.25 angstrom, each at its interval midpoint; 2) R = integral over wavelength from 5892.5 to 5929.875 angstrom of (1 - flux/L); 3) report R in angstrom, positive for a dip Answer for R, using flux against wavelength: 2.4 angstrom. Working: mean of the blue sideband 27.1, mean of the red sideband 27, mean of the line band 25.3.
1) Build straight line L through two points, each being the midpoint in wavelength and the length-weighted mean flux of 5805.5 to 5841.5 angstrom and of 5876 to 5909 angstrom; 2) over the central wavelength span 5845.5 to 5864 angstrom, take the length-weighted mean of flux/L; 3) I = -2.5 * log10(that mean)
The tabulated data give -0.08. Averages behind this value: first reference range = 27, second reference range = 22.7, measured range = 27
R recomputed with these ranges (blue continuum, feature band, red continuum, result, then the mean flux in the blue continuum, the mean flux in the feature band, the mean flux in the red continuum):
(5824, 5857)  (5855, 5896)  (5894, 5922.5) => 3.9 angstrom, 27.4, 23.9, 25.3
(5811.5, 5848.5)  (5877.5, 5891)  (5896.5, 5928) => 3.1 angstrom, 27.3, 20.4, 26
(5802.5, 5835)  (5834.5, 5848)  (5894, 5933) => -0.7 angstrom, 26.7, 28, 25.8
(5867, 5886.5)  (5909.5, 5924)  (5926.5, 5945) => 1.0 angstrom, 25.7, 25.6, 28.3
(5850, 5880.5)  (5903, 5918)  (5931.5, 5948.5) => 1.0 angstrom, 27.1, 25.9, 28.2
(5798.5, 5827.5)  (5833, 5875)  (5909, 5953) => -0.8 angstrom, 26.5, 27.1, 26.9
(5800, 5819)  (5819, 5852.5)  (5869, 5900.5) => -3.2 angstrom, 26.3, 27.5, 22.8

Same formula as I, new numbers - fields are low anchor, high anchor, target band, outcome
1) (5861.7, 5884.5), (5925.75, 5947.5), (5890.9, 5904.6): 0.18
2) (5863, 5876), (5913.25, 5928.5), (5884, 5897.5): 0.46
